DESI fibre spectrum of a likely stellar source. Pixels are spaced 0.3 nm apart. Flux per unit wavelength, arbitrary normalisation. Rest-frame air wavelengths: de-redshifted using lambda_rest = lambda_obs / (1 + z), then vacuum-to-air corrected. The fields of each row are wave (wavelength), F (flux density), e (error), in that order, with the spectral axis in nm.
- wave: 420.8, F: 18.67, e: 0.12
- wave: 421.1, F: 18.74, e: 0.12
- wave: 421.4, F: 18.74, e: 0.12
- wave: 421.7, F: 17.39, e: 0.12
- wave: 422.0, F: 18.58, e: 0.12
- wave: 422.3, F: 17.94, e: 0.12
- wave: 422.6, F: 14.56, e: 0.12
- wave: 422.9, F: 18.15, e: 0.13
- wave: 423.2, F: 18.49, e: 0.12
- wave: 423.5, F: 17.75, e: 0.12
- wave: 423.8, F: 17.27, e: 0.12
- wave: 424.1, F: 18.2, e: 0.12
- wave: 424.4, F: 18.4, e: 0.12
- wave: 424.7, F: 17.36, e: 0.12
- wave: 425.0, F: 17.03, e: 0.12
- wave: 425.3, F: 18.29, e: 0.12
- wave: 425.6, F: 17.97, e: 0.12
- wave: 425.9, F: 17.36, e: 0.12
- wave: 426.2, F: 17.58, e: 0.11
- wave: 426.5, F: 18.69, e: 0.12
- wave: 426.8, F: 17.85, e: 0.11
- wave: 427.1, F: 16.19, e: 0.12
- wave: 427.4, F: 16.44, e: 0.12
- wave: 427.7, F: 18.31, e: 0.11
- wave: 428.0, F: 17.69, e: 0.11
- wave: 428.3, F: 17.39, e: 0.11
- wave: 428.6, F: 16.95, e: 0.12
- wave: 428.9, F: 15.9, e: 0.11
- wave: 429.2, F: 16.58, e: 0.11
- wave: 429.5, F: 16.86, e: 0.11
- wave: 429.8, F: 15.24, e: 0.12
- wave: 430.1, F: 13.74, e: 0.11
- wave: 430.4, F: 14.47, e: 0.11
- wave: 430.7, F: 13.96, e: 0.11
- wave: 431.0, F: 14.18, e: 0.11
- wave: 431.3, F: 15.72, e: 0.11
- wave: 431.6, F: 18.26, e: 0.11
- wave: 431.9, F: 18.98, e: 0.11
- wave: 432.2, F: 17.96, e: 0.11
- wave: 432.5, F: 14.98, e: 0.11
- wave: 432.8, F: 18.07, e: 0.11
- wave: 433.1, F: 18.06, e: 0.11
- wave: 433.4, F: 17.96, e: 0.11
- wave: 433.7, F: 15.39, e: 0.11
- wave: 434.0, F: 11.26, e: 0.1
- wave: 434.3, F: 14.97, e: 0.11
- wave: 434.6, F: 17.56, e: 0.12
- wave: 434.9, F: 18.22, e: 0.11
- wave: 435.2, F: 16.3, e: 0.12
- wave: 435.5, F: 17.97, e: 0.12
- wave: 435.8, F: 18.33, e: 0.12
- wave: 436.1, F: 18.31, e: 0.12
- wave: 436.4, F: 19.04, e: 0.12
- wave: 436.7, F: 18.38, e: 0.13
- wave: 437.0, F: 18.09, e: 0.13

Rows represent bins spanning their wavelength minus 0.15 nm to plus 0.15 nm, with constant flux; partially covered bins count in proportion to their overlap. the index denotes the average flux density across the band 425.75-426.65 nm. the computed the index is 17.9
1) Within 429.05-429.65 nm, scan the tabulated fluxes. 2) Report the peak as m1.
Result 16.86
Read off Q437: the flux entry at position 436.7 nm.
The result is 18.38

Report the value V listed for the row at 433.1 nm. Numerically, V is 18.06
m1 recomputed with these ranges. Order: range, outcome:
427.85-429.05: 17.69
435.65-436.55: 19.04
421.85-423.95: 18.58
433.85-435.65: 18.22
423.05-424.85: 18.49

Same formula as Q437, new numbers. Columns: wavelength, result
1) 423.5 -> 17.75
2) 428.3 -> 17.39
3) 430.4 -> 14.47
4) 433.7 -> 15.39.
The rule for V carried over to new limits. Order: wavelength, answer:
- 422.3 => 17.94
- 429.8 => 15.24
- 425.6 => 17.97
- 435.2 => 16.3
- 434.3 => 14.97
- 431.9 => 18.98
